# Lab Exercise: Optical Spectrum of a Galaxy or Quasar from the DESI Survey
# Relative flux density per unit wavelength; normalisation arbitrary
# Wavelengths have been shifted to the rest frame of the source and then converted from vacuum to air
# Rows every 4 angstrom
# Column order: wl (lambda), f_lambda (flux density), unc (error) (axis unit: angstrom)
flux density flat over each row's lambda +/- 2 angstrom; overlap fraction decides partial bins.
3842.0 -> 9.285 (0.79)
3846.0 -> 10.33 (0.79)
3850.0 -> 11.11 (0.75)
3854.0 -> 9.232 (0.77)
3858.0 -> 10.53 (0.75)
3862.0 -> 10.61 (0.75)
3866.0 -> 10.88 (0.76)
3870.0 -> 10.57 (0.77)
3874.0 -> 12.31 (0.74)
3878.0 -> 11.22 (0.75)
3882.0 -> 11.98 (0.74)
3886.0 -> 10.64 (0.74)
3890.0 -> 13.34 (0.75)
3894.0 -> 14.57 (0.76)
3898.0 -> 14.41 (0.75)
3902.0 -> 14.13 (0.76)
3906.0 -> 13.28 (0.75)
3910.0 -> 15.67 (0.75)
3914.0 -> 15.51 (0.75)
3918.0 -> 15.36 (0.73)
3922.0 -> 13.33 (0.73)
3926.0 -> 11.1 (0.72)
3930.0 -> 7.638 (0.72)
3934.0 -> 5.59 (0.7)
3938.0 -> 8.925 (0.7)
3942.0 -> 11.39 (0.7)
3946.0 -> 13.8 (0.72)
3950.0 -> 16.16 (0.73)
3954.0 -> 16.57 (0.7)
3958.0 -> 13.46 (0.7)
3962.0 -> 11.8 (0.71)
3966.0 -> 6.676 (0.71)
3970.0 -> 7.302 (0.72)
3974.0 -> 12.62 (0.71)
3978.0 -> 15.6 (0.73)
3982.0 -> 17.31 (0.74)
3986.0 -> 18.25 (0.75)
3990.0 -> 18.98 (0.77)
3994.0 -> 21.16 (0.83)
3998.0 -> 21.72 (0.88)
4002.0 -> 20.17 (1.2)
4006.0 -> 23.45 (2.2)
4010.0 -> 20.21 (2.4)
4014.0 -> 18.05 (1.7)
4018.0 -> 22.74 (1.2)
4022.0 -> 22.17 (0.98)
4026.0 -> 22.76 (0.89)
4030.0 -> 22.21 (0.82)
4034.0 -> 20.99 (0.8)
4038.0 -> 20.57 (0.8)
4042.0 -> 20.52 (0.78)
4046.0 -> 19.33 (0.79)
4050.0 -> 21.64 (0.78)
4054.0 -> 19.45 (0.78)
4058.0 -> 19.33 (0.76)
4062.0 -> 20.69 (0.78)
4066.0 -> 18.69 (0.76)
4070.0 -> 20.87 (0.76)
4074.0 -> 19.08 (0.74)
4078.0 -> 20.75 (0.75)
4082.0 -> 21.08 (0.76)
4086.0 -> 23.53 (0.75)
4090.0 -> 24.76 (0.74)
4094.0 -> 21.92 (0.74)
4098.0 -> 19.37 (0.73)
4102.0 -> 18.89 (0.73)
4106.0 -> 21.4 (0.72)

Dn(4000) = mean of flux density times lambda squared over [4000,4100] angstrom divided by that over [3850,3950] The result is 1.89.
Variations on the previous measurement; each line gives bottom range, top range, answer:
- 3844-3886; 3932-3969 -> 1.10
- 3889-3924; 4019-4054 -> 1.57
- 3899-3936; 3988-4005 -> 1.73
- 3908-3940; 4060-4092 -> 1.97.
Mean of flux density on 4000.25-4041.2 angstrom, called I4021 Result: 21.3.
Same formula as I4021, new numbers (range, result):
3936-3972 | 11.8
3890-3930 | 13.8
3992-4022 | 21.1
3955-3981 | 11.7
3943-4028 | 17.1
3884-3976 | 12.3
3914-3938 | 10.9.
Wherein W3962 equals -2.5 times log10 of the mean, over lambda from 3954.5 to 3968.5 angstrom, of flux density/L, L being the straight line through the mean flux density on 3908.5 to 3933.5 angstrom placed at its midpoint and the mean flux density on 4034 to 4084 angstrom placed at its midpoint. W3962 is 0.30 mag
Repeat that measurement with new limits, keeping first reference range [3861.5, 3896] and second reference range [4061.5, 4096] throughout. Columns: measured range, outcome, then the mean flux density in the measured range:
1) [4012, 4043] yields -0.13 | 21.3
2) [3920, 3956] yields 0.26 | 11.6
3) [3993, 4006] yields -0.21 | 21.4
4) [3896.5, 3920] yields -0.12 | 14.7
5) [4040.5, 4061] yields -0.01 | 20.1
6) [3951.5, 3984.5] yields 0.25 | 12.8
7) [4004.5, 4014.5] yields -0.16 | 20.8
